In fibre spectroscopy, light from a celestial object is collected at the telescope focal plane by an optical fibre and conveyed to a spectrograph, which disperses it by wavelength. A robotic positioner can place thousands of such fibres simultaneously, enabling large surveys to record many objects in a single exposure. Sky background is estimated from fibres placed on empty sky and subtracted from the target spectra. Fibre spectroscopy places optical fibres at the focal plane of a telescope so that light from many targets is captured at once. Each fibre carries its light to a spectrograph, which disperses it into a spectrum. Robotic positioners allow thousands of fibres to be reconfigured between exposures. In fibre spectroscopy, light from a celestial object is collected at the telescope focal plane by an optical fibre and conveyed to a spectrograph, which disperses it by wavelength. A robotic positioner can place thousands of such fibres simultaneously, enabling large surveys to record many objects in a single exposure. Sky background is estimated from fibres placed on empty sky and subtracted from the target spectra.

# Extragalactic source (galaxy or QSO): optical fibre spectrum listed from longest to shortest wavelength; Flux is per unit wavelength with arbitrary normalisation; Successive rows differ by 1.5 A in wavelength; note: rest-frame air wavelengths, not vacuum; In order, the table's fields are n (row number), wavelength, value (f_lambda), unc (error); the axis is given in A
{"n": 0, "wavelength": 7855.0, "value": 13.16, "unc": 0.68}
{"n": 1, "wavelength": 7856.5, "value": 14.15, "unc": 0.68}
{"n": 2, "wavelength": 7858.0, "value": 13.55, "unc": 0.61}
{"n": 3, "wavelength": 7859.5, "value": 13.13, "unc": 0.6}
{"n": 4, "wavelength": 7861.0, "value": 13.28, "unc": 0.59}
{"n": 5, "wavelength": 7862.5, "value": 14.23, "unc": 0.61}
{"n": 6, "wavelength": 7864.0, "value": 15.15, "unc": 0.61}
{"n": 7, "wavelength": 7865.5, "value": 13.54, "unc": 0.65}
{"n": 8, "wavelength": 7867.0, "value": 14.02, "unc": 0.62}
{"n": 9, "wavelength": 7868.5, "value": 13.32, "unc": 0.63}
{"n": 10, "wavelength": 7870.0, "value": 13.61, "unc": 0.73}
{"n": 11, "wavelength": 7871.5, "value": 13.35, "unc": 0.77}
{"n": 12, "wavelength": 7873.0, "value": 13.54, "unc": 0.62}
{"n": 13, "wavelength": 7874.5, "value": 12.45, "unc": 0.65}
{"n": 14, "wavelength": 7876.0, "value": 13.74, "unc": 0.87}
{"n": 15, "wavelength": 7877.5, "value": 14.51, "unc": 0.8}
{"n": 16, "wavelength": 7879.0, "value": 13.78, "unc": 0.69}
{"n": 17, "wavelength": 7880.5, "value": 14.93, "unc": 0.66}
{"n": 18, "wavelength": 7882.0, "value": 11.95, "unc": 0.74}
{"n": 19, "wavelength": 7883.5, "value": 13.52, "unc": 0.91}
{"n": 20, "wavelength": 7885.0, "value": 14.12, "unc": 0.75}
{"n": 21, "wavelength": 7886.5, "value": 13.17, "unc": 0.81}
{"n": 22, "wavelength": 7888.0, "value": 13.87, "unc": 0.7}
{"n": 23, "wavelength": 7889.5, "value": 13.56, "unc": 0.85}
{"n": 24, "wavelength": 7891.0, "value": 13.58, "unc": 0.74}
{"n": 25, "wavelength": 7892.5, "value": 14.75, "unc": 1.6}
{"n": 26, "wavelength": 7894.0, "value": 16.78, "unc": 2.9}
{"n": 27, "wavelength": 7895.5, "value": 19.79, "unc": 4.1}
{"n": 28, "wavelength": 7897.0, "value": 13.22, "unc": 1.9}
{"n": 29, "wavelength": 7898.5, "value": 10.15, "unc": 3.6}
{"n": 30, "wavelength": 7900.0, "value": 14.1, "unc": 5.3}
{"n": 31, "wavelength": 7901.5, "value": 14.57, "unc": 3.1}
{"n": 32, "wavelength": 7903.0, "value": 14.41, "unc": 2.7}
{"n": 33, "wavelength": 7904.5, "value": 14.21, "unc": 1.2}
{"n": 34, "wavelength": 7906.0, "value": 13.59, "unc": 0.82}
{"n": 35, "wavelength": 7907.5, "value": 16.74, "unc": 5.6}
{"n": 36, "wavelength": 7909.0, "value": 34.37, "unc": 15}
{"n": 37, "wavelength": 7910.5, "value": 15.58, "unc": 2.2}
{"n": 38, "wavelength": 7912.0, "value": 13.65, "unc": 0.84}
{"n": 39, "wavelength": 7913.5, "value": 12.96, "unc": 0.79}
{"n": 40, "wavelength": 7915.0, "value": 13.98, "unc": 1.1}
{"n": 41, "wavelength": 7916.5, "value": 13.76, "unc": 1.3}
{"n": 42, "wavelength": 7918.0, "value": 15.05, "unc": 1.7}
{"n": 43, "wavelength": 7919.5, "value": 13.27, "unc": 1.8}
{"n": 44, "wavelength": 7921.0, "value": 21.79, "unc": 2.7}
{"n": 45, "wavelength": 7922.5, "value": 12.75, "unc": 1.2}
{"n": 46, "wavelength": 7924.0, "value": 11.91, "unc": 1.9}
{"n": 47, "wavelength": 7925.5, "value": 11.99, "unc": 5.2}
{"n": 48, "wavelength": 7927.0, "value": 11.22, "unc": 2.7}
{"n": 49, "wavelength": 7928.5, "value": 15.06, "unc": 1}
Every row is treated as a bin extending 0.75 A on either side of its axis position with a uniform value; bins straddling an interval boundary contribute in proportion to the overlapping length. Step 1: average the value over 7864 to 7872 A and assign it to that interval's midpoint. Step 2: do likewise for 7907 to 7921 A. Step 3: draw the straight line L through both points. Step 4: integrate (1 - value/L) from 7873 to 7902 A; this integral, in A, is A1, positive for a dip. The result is 2.0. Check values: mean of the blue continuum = 13.7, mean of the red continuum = 16.9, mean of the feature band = 14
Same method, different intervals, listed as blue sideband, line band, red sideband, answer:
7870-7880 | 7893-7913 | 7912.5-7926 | -3.15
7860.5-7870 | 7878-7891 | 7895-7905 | 0.42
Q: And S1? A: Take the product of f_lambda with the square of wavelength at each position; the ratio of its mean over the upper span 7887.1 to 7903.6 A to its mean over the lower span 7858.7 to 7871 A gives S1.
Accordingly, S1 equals 1.06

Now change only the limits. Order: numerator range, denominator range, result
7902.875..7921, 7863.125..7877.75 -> 1.20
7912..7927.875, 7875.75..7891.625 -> 1.02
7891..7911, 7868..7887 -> 1.21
